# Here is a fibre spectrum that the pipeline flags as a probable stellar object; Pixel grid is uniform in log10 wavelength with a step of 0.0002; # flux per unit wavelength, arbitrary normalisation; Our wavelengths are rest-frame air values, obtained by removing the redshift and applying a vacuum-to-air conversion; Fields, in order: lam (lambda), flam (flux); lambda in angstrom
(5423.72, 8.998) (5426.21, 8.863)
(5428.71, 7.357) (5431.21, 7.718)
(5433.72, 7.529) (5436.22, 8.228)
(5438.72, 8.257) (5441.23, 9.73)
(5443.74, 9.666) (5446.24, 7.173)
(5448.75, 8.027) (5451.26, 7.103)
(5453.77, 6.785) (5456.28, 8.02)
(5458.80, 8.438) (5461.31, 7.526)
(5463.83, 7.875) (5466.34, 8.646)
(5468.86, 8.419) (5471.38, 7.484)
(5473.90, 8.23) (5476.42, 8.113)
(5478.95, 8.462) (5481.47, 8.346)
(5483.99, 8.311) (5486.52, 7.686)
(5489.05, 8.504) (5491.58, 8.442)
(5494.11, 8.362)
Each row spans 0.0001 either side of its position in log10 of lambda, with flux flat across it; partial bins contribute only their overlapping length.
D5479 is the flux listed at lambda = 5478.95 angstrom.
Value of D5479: 8.462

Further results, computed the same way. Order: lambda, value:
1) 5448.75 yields 8.027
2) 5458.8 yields 8.438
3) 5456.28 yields 8.02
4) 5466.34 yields 8.646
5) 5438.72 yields 8.257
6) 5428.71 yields 7.357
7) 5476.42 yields 8.113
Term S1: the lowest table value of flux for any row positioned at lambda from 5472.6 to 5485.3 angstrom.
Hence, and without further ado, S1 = 8.113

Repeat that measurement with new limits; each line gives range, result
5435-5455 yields 6.785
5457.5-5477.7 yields 7.484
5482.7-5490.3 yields 7.686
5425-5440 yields 7.357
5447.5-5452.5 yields 7.103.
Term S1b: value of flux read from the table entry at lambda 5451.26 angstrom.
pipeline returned 7.103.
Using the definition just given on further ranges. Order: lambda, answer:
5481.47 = 8.346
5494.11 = 8.362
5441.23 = 9.73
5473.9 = 8.23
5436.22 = 8.228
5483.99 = 8.311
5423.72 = 8.998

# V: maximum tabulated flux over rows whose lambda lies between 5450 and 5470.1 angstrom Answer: 8.646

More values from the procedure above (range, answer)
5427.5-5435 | 7.718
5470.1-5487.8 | 8.462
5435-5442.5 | 9.73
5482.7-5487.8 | 8.311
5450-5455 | 7.103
